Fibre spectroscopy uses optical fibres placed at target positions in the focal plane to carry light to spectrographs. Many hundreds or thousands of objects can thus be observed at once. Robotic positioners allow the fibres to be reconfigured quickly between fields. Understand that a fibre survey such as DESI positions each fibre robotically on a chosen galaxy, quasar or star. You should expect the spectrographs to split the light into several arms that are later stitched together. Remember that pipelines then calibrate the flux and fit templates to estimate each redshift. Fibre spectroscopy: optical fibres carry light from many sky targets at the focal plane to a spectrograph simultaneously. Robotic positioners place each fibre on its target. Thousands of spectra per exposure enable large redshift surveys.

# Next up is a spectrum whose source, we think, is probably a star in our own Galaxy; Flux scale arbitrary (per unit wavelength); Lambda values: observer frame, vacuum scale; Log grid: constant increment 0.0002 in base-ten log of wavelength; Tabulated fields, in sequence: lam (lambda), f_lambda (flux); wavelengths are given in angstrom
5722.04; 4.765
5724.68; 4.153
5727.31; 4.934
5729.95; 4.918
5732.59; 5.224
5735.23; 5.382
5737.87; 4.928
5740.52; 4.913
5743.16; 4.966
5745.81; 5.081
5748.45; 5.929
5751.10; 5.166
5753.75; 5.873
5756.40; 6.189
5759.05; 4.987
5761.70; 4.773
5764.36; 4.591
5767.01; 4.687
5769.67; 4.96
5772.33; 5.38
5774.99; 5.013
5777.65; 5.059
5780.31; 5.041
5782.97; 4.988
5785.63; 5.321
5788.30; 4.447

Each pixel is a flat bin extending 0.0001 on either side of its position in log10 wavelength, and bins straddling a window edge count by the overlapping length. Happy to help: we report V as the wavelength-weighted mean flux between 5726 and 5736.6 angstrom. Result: 5.11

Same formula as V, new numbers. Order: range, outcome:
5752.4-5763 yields 5.46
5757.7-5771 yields 4.8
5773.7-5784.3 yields 5.03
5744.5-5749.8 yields 5.51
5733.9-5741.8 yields 5.07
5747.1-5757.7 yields 5.79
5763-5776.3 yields 4.92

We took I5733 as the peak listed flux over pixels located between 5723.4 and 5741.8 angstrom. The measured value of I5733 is 5.382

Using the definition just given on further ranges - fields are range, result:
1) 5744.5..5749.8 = 5.929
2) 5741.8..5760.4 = 6.189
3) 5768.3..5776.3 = 5.38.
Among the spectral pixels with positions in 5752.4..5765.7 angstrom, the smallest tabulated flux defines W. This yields 4.591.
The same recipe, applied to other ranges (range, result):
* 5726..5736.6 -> 4.918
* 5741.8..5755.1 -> 4.966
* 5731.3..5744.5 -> 4.913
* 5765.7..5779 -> 4.687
